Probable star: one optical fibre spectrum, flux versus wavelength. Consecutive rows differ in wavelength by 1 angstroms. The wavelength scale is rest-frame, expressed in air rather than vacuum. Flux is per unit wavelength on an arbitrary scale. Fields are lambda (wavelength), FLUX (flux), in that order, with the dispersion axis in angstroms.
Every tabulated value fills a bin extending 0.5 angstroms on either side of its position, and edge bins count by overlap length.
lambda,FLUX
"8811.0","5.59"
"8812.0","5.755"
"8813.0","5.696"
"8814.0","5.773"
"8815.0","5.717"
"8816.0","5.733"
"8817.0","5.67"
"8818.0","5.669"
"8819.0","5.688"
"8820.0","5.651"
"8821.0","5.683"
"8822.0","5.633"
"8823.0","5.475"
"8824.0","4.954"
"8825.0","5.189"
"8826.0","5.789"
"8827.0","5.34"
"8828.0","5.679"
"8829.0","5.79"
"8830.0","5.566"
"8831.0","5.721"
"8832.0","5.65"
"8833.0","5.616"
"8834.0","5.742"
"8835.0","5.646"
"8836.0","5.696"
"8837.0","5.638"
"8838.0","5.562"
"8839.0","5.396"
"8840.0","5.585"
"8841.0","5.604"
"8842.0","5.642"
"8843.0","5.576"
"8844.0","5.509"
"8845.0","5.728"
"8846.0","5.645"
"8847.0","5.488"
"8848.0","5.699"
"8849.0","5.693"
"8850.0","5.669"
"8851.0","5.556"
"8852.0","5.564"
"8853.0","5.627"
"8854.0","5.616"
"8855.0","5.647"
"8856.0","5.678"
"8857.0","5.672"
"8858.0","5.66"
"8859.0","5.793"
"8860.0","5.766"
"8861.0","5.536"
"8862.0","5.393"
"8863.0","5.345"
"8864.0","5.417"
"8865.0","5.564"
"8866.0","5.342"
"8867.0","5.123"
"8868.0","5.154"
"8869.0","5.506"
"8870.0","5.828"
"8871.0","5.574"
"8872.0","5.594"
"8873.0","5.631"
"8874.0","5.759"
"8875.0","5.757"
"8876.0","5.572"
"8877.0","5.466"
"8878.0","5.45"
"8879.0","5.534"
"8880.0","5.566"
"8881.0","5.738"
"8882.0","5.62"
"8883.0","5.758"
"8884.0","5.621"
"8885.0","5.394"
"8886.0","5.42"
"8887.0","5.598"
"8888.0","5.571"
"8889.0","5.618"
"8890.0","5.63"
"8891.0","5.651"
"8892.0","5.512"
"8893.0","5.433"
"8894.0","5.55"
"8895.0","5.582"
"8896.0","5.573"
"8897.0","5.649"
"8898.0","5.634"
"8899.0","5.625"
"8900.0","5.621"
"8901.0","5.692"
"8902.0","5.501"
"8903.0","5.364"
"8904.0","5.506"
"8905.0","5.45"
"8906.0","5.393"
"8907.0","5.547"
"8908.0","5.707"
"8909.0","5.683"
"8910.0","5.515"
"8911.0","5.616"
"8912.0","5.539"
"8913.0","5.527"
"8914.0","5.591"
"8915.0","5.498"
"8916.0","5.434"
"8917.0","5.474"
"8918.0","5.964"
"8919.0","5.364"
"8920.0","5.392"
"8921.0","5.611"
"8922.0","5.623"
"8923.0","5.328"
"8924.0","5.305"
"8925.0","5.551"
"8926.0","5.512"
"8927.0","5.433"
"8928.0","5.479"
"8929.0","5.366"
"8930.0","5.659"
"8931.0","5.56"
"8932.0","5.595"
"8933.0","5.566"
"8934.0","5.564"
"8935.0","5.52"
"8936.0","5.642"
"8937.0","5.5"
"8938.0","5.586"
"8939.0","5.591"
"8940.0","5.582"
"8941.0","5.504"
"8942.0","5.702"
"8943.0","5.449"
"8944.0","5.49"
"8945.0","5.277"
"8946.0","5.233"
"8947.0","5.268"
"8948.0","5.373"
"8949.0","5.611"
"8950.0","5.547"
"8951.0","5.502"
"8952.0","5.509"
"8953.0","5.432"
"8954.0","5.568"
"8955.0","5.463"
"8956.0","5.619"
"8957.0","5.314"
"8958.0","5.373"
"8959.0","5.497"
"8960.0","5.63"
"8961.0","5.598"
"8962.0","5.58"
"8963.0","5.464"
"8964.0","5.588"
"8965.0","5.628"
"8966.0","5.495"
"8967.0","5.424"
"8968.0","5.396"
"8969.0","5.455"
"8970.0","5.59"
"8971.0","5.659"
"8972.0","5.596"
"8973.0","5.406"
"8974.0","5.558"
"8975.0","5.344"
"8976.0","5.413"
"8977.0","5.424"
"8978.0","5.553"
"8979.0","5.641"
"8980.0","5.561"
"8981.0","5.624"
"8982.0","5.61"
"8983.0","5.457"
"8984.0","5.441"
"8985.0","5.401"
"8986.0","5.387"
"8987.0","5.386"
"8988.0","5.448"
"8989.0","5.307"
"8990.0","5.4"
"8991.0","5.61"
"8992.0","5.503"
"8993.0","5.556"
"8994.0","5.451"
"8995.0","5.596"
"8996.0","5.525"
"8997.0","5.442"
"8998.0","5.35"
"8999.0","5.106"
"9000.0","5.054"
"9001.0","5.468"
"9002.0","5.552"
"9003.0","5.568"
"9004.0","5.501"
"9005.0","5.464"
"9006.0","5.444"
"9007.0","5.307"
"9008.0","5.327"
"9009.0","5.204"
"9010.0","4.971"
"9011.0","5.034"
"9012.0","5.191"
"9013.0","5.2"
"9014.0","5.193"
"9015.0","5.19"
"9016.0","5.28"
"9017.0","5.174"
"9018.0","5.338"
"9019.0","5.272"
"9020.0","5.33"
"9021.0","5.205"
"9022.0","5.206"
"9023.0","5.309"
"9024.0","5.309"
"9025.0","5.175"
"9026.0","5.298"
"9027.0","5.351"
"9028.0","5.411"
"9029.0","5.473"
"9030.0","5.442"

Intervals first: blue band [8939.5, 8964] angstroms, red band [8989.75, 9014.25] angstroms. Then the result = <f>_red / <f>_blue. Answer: 0.98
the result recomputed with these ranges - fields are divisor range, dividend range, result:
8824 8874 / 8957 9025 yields 0.97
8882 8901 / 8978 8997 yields 0.98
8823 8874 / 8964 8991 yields 0.99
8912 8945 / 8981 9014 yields 0.97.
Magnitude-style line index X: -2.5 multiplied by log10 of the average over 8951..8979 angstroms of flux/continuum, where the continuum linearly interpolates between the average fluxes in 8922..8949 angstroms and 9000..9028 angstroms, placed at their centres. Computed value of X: -0.018 mag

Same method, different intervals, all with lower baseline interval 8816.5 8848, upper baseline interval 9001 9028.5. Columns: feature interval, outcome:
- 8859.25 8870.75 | 0.01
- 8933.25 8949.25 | -0.02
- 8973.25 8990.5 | -0.02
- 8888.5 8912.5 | -0.02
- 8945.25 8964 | -0.02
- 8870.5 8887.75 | -0.02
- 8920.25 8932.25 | -0.01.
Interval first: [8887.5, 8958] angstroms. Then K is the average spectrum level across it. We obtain 5.53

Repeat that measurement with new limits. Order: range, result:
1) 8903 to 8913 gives 5.54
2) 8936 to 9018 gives 5.44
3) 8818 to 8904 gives 5.58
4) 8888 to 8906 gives 5.56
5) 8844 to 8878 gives 5.57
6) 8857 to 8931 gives 5.55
